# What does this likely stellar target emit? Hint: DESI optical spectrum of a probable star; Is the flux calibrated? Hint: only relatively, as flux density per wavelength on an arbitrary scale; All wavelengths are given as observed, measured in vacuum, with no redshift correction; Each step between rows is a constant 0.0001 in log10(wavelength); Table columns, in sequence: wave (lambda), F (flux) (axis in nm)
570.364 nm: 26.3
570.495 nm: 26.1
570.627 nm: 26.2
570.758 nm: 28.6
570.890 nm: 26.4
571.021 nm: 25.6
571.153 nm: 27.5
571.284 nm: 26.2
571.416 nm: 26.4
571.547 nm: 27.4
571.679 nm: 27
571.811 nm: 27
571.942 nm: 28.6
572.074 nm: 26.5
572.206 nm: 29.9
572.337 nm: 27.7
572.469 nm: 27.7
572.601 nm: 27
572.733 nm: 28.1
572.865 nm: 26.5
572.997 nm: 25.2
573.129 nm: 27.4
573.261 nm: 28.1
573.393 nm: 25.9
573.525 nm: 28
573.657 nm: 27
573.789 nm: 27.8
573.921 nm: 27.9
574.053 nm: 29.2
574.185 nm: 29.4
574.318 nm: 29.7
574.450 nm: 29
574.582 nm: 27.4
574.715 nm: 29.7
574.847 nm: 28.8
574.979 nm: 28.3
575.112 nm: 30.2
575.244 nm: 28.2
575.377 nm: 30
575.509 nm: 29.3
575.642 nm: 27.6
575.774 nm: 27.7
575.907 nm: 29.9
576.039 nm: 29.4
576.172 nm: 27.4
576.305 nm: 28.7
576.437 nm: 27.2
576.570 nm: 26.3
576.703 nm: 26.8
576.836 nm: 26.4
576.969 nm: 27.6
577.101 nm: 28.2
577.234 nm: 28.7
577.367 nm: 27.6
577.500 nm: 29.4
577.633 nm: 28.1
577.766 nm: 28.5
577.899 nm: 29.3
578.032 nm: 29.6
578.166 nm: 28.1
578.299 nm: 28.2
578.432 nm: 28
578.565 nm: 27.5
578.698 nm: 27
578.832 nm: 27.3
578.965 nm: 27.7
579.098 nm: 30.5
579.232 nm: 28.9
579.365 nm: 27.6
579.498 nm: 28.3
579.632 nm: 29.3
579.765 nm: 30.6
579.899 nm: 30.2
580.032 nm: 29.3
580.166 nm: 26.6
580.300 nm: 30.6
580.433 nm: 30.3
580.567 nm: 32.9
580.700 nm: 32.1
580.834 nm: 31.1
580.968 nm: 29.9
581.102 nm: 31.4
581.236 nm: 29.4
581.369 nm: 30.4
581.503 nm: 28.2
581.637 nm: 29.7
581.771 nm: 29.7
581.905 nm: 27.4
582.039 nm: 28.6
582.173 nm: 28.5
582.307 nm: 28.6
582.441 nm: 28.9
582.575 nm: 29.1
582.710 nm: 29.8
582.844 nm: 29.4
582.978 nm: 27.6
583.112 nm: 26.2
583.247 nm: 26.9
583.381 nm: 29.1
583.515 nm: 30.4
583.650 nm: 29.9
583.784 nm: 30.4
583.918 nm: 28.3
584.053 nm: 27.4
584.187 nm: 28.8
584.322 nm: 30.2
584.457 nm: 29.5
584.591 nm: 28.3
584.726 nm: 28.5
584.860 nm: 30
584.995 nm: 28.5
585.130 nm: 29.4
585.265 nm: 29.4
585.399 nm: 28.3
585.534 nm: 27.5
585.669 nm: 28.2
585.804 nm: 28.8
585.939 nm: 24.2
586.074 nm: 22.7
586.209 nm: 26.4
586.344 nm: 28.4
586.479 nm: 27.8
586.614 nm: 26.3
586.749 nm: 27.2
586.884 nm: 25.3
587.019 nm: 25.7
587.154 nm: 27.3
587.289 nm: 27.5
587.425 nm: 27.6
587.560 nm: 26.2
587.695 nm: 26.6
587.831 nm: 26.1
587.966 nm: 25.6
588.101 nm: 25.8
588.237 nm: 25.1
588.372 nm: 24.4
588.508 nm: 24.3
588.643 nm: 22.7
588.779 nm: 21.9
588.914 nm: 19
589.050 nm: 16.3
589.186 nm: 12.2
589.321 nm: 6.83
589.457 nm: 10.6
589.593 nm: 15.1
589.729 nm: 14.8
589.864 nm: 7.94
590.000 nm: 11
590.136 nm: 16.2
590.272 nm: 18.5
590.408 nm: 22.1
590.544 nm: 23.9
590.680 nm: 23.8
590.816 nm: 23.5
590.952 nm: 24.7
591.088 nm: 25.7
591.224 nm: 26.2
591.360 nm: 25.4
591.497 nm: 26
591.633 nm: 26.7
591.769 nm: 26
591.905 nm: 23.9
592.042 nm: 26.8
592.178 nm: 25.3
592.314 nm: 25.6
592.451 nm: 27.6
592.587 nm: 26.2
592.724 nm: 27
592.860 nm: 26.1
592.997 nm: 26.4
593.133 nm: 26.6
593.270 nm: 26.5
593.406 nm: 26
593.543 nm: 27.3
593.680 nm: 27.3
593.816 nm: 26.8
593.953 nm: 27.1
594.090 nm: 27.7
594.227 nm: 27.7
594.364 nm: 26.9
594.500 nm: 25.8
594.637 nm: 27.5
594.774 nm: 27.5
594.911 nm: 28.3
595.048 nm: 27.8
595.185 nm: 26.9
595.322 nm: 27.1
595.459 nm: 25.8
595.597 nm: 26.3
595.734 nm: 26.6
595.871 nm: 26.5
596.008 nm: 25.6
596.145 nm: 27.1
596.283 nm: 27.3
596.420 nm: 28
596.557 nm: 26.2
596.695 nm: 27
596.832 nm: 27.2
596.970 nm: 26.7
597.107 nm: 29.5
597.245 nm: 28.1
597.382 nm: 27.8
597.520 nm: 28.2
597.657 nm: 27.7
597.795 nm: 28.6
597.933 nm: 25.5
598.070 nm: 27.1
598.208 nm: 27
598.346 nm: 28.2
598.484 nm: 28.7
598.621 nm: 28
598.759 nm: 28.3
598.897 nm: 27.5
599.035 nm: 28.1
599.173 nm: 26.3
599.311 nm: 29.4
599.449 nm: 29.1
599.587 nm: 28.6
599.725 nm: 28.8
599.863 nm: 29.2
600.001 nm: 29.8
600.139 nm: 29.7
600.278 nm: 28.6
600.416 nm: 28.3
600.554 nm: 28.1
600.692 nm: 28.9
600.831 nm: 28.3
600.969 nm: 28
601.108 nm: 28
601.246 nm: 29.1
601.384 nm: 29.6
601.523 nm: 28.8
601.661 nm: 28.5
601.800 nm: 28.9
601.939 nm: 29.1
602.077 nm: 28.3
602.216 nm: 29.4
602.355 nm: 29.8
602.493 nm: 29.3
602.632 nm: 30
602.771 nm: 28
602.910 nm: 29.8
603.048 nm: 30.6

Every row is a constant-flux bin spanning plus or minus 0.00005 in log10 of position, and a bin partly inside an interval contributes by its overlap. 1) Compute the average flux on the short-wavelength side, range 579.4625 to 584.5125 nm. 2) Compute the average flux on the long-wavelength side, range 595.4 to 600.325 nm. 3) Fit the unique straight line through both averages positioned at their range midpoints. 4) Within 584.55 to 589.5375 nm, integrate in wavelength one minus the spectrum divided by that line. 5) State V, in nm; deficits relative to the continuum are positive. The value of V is 0.71 nm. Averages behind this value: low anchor 29.3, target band 24.7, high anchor 27.7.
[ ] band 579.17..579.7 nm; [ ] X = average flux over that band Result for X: 28.6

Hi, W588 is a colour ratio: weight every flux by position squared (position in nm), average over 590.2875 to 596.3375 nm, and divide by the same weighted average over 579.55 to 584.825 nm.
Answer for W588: 0.9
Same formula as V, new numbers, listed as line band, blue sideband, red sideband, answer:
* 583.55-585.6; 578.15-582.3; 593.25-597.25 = -0.03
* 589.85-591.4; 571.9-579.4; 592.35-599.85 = 0.36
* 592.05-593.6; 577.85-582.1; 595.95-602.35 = 0.11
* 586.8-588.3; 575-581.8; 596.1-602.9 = 0.12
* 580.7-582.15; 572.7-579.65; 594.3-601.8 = -0.08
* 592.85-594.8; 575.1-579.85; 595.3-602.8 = 0.09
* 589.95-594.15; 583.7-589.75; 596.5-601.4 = 0.24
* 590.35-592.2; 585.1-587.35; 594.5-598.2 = 0.14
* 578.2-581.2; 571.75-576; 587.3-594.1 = -0.34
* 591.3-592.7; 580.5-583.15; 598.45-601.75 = 0.14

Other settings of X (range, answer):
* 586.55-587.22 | 26.4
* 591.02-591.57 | 25.8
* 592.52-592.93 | 26.4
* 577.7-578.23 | 28.8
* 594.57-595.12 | 27.8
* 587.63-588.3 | 25.8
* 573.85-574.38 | 29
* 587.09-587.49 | 27.4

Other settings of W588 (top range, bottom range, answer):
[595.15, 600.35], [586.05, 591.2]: 1.30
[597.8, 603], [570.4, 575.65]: 1.13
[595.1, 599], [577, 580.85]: 1.00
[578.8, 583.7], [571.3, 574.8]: 1.09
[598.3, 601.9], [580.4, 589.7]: 1.13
